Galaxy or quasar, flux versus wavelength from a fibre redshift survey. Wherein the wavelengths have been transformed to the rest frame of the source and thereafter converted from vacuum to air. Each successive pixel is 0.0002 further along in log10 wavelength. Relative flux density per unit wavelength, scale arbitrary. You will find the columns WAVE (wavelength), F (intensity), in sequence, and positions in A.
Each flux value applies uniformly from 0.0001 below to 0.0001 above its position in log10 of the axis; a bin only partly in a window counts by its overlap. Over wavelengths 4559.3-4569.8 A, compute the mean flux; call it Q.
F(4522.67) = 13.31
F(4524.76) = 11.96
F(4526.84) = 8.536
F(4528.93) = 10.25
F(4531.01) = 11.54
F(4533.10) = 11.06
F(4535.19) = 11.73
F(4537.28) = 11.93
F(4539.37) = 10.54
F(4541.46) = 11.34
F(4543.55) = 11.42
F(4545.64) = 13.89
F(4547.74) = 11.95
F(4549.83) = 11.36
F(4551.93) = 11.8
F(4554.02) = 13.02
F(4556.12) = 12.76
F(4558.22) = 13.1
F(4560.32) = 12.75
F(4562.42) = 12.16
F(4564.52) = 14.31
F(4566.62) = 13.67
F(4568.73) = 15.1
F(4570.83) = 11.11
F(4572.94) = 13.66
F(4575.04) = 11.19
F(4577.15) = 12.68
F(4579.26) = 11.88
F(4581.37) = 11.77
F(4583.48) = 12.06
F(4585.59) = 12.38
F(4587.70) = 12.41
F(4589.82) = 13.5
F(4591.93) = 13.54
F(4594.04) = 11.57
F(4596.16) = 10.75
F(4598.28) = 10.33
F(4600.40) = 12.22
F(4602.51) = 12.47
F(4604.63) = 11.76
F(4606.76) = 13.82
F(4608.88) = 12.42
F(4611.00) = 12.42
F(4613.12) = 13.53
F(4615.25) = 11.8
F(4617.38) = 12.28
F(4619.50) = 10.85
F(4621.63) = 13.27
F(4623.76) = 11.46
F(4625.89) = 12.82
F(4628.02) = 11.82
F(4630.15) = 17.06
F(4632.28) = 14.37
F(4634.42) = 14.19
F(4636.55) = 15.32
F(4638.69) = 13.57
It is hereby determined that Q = 13.6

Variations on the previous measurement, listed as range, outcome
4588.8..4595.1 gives 12.9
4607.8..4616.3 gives 12.6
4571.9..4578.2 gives 12.5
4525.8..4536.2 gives 10.6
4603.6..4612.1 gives 12.6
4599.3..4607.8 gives 12.6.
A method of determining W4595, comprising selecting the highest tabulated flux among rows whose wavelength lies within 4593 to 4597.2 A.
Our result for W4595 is 11.57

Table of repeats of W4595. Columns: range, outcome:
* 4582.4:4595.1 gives 13.54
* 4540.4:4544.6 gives 11.42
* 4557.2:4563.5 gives 13.1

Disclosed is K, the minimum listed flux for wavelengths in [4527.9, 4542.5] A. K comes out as 10.25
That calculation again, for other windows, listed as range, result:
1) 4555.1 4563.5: 12.16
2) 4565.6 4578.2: 11.11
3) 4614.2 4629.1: 10.85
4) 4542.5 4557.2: 11.36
